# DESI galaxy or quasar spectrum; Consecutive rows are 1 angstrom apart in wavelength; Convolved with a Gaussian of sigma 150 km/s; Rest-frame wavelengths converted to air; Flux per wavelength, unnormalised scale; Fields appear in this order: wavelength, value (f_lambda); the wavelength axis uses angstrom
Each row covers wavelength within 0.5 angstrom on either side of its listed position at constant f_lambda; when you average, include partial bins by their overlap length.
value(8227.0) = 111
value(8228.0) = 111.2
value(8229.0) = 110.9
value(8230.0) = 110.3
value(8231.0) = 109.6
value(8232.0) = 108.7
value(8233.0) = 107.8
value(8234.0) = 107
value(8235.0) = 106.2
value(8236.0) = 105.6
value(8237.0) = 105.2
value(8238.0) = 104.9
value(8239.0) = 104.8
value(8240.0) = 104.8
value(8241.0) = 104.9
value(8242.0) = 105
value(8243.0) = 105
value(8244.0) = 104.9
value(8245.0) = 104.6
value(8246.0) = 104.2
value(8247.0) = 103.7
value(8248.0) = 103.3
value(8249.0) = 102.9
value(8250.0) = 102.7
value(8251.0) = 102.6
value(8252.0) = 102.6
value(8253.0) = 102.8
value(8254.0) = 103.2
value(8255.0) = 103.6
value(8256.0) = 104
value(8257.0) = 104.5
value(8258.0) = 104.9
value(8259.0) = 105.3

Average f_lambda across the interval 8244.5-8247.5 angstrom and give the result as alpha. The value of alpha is 104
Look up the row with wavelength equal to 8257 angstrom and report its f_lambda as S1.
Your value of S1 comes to 104.5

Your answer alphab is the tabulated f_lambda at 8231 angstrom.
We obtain 109.6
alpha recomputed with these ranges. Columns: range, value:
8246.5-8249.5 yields 103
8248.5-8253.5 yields 103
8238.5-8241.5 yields 105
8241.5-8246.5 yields 105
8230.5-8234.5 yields 108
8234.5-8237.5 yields 106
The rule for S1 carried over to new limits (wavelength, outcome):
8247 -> 103.7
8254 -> 103.2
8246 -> 104.2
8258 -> 104.9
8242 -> 105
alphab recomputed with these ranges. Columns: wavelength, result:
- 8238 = 104.9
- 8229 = 110.9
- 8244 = 104.9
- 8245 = 104.6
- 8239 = 104.8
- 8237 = 105.2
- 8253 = 102.8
